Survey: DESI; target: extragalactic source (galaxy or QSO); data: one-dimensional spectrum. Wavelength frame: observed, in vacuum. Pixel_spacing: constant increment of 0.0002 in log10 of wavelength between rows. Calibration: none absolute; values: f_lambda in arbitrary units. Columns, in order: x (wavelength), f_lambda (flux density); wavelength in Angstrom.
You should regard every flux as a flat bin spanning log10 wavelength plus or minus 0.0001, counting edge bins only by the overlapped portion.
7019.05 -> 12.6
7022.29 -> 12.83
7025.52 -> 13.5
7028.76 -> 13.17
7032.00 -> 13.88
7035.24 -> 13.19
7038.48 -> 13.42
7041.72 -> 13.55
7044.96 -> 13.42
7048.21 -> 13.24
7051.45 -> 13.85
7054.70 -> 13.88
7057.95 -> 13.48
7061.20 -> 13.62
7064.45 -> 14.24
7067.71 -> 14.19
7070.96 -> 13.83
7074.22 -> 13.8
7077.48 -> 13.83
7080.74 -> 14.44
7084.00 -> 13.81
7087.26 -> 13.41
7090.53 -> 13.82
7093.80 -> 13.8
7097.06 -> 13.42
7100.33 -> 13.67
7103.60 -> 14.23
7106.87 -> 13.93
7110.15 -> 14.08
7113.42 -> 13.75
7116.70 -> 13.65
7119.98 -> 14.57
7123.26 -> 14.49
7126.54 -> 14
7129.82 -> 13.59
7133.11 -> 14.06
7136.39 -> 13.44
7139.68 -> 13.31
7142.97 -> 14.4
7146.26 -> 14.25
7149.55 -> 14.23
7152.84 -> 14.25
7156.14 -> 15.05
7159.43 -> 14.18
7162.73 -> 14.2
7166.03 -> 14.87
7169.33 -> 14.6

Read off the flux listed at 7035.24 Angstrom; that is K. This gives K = 13.19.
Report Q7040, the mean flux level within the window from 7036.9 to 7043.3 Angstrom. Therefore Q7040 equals 13.5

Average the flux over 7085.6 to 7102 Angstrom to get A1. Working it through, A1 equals 13.6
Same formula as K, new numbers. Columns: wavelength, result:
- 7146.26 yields 14.25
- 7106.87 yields 13.93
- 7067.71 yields 14.19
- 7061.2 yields 13.62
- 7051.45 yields 13.85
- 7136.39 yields 13.44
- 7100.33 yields 13.67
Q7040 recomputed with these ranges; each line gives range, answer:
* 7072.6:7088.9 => 13.9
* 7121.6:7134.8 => 14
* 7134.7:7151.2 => 13.9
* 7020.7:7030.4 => 13.2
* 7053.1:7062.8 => 13.7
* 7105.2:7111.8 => 14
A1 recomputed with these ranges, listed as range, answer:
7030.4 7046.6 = 13.5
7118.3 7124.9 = 14.5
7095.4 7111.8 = 13.9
